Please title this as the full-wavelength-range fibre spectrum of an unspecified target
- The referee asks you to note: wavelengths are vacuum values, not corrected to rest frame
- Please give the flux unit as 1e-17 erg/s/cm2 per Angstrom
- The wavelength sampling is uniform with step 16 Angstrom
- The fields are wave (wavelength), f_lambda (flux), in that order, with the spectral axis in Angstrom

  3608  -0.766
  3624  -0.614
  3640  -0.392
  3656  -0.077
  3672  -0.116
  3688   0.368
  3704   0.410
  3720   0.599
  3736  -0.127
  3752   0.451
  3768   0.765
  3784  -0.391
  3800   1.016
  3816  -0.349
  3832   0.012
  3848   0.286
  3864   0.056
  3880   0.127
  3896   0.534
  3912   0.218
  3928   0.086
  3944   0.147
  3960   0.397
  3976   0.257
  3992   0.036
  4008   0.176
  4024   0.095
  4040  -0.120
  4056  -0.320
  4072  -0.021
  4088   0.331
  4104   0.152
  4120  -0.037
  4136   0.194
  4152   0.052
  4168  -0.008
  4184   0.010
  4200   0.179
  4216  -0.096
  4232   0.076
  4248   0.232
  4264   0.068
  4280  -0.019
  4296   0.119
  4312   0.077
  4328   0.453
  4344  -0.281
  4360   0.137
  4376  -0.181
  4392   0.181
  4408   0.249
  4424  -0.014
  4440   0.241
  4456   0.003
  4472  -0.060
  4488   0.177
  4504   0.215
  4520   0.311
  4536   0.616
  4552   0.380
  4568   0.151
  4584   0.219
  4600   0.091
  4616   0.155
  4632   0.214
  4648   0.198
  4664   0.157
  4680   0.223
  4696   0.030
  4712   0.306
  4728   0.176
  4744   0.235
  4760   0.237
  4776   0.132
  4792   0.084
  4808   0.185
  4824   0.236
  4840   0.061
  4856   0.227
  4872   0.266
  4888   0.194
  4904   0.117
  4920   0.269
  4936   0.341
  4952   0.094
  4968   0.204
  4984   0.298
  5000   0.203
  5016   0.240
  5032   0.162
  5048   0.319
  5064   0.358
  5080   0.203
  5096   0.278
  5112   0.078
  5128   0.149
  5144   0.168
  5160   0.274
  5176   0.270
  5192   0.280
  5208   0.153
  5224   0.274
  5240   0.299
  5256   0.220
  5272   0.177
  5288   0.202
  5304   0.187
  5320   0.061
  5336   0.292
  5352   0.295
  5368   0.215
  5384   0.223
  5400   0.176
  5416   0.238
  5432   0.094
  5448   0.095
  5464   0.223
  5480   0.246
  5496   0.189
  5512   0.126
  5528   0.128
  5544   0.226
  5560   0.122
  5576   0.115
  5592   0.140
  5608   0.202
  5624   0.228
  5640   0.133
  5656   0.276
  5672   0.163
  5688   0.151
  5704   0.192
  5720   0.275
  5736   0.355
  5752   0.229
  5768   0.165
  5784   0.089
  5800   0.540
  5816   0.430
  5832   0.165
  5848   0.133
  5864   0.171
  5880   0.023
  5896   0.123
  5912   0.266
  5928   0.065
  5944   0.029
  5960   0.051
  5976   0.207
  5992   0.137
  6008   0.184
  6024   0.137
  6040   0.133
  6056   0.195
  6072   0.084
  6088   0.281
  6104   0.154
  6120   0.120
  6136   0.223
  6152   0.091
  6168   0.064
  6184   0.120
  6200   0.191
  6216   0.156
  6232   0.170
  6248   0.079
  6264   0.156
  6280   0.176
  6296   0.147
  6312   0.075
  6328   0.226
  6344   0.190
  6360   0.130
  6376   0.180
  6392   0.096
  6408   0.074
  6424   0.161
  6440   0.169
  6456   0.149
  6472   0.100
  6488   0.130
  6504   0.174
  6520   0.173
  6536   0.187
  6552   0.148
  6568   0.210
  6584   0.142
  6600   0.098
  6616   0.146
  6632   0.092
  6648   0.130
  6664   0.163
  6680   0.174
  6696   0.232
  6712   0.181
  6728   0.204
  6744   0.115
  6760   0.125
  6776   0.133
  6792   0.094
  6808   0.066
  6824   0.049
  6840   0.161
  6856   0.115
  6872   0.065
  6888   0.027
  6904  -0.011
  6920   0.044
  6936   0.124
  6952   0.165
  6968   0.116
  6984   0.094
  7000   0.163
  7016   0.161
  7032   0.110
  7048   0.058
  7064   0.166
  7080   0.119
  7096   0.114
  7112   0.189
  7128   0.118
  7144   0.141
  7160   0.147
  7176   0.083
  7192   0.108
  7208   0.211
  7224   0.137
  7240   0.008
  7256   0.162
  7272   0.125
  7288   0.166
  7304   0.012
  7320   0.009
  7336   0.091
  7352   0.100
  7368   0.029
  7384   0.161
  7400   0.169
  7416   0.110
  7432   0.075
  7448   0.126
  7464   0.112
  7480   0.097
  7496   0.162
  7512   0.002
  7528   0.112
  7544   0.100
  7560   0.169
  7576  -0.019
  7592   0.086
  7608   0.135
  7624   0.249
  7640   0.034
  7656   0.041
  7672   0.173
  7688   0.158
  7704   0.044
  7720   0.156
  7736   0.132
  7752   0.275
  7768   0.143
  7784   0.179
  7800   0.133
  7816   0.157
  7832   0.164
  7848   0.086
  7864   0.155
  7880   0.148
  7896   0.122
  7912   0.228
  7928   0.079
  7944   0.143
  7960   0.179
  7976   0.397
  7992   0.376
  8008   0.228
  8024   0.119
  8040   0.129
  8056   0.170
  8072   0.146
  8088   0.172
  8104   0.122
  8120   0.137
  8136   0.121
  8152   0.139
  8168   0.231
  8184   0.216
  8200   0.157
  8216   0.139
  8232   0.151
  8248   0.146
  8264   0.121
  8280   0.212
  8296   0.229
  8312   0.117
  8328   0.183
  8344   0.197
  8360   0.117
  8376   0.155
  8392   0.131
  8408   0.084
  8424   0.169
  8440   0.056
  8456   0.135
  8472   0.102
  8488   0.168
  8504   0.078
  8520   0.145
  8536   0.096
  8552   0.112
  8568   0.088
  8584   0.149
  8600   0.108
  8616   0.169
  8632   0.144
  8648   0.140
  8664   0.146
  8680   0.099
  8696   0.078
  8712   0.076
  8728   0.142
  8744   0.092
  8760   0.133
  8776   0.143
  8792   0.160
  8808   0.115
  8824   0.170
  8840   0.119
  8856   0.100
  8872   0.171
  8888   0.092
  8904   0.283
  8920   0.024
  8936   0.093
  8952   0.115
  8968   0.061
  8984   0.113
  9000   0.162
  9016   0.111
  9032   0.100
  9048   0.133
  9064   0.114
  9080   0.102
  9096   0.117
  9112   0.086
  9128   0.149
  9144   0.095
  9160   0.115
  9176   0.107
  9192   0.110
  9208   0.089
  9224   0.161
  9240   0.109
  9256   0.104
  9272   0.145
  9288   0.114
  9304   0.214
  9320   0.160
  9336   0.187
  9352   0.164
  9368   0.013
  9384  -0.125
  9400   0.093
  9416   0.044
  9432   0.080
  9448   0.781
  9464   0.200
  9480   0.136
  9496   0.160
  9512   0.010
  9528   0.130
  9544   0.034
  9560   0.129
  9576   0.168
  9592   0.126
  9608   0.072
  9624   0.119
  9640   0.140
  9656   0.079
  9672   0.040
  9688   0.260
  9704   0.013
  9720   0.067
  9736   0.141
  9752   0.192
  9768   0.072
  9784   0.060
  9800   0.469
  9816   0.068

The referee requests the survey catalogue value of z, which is 0.22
